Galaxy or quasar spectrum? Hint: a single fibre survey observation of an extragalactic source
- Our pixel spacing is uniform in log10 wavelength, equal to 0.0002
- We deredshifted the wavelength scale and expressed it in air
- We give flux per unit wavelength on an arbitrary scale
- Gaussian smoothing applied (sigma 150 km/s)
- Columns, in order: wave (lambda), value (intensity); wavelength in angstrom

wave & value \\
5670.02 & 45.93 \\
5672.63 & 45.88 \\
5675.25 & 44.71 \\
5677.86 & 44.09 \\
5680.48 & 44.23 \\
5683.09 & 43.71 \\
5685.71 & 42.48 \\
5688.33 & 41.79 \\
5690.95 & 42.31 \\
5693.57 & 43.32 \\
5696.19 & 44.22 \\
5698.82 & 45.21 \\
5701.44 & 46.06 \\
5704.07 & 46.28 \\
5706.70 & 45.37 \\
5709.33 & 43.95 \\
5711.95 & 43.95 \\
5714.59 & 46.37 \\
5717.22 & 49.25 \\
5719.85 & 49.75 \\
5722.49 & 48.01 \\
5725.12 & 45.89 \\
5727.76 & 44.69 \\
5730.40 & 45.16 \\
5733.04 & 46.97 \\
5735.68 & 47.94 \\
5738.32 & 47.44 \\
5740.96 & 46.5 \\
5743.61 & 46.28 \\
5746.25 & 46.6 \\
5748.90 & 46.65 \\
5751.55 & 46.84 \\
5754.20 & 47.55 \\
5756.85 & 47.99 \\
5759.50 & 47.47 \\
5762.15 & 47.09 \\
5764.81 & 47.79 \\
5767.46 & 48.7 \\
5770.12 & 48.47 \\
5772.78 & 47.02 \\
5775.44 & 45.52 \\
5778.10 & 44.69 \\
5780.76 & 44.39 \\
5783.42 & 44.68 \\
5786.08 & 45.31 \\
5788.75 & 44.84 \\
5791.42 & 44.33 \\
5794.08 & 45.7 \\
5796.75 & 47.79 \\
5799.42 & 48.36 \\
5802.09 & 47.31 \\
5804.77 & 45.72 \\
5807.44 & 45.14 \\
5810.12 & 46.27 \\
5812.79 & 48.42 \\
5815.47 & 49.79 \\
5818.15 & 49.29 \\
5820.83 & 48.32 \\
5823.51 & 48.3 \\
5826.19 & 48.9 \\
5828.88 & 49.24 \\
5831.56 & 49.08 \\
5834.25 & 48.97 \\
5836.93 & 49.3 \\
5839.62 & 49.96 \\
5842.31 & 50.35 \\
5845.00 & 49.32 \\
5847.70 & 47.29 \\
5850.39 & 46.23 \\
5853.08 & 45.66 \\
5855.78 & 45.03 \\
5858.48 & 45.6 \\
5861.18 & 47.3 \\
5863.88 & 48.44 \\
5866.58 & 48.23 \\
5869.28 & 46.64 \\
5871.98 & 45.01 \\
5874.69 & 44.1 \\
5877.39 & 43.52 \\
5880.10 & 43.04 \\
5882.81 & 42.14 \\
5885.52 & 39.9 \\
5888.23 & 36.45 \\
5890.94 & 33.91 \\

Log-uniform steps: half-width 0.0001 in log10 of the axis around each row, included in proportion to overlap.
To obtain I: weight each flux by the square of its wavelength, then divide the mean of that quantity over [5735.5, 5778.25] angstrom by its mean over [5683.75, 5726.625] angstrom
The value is 1.06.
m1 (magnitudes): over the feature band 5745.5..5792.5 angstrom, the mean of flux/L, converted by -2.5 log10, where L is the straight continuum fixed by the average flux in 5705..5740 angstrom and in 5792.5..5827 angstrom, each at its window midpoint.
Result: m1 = 0.02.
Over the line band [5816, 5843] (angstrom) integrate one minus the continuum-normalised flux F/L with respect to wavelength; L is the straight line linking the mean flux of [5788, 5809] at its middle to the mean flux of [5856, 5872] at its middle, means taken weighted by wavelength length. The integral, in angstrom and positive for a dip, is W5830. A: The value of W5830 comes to -1.53 angstrom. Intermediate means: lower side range 46.2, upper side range 46.9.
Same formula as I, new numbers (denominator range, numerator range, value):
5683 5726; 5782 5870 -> 1.09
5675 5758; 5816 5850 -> 1.12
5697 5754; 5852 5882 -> 1.03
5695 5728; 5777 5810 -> 1.02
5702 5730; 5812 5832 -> 1.10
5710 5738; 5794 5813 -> 1.03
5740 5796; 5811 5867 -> 1.06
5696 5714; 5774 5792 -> 1.02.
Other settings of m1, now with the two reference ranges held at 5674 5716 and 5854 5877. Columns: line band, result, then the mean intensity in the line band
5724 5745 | -0.04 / 46.4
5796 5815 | -0.04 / 47.1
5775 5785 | 0.01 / 44.8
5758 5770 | -0.07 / 47.8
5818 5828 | -0.07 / 48.6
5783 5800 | -0.01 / 45.8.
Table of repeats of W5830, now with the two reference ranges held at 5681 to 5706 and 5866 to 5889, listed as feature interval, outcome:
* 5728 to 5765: -2.7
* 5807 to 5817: -1.0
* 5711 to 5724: -1.1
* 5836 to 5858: -2.2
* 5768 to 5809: -2.3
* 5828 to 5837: -1.2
